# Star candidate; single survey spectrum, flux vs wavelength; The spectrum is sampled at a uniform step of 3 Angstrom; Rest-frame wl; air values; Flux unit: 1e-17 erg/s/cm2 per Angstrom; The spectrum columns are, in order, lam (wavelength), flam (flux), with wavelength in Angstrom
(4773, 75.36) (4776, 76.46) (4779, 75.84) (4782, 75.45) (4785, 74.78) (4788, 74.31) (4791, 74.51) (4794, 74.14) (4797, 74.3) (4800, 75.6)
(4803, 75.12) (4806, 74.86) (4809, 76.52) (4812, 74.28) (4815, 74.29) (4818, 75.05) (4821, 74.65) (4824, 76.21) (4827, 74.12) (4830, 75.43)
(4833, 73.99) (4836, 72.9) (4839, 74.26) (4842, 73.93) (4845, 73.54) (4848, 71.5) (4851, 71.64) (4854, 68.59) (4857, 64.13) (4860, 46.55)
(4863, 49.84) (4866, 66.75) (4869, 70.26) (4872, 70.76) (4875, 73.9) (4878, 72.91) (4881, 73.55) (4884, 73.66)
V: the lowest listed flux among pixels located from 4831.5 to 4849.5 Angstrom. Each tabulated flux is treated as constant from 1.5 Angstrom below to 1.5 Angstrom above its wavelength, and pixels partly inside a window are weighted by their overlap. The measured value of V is 71.5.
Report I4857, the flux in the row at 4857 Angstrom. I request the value 64.13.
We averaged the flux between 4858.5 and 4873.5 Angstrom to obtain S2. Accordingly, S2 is 60.8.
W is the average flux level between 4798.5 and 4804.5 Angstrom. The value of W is 75.4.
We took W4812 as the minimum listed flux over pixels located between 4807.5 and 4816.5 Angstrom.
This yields 74.28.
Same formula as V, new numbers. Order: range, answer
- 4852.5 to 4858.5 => 64.13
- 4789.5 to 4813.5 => 74.14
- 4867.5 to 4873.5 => 70.26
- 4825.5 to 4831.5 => 74.12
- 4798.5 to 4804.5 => 75.12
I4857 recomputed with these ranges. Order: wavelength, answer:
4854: 68.59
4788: 74.31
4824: 76.21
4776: 76.46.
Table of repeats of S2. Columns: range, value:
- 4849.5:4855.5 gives 70.1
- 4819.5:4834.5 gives 74.9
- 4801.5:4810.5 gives 75.5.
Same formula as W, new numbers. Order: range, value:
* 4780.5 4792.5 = 74.8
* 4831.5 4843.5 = 73.8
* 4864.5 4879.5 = 70.9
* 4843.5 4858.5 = 69.9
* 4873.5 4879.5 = 73.4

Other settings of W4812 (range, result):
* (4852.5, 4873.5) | 46.55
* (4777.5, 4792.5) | 74.31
